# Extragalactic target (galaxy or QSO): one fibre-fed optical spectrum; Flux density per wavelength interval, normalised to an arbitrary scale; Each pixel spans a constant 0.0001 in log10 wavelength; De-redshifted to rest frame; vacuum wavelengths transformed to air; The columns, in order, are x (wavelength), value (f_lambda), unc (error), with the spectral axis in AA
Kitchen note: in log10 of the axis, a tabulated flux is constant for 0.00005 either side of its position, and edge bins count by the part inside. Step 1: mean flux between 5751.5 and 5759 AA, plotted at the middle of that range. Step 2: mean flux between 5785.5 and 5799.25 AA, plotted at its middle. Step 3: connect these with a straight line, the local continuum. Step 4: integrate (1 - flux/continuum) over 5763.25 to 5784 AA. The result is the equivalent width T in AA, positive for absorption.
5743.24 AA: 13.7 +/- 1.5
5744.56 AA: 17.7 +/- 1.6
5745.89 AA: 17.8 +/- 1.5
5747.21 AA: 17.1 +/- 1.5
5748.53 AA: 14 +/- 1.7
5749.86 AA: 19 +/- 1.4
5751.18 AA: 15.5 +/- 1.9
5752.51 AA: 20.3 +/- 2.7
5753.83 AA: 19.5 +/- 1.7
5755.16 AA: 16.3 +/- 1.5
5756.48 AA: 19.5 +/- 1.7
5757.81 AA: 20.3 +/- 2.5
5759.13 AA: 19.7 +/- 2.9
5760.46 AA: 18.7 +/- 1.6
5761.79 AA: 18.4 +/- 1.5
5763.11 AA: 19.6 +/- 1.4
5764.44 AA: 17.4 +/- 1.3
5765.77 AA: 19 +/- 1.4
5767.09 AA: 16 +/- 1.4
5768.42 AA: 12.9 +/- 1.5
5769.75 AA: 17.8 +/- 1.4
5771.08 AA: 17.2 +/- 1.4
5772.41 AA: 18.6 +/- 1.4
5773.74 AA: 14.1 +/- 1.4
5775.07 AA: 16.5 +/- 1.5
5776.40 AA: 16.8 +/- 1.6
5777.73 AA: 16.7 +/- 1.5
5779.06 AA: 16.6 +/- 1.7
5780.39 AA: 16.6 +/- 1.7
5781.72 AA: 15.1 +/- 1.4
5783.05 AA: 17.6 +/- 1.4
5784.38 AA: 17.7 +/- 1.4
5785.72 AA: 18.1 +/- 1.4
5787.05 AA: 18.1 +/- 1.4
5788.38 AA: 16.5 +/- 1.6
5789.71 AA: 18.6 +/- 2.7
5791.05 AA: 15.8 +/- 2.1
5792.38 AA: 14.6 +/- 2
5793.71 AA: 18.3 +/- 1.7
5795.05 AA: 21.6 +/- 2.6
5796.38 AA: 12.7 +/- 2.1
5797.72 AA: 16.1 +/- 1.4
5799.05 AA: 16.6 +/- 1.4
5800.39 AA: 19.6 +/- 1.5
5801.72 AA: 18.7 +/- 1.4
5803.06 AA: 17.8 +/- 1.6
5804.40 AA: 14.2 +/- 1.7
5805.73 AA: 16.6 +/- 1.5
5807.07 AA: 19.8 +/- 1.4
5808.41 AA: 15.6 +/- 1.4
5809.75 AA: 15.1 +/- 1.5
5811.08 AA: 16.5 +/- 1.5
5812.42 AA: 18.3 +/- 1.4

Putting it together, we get 1.55 AA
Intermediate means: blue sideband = 19.1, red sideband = 17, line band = 16.7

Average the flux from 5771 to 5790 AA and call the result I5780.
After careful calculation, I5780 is 17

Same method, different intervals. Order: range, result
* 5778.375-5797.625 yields 17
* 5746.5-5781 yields 17.5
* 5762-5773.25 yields 17.3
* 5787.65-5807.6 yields 17.2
